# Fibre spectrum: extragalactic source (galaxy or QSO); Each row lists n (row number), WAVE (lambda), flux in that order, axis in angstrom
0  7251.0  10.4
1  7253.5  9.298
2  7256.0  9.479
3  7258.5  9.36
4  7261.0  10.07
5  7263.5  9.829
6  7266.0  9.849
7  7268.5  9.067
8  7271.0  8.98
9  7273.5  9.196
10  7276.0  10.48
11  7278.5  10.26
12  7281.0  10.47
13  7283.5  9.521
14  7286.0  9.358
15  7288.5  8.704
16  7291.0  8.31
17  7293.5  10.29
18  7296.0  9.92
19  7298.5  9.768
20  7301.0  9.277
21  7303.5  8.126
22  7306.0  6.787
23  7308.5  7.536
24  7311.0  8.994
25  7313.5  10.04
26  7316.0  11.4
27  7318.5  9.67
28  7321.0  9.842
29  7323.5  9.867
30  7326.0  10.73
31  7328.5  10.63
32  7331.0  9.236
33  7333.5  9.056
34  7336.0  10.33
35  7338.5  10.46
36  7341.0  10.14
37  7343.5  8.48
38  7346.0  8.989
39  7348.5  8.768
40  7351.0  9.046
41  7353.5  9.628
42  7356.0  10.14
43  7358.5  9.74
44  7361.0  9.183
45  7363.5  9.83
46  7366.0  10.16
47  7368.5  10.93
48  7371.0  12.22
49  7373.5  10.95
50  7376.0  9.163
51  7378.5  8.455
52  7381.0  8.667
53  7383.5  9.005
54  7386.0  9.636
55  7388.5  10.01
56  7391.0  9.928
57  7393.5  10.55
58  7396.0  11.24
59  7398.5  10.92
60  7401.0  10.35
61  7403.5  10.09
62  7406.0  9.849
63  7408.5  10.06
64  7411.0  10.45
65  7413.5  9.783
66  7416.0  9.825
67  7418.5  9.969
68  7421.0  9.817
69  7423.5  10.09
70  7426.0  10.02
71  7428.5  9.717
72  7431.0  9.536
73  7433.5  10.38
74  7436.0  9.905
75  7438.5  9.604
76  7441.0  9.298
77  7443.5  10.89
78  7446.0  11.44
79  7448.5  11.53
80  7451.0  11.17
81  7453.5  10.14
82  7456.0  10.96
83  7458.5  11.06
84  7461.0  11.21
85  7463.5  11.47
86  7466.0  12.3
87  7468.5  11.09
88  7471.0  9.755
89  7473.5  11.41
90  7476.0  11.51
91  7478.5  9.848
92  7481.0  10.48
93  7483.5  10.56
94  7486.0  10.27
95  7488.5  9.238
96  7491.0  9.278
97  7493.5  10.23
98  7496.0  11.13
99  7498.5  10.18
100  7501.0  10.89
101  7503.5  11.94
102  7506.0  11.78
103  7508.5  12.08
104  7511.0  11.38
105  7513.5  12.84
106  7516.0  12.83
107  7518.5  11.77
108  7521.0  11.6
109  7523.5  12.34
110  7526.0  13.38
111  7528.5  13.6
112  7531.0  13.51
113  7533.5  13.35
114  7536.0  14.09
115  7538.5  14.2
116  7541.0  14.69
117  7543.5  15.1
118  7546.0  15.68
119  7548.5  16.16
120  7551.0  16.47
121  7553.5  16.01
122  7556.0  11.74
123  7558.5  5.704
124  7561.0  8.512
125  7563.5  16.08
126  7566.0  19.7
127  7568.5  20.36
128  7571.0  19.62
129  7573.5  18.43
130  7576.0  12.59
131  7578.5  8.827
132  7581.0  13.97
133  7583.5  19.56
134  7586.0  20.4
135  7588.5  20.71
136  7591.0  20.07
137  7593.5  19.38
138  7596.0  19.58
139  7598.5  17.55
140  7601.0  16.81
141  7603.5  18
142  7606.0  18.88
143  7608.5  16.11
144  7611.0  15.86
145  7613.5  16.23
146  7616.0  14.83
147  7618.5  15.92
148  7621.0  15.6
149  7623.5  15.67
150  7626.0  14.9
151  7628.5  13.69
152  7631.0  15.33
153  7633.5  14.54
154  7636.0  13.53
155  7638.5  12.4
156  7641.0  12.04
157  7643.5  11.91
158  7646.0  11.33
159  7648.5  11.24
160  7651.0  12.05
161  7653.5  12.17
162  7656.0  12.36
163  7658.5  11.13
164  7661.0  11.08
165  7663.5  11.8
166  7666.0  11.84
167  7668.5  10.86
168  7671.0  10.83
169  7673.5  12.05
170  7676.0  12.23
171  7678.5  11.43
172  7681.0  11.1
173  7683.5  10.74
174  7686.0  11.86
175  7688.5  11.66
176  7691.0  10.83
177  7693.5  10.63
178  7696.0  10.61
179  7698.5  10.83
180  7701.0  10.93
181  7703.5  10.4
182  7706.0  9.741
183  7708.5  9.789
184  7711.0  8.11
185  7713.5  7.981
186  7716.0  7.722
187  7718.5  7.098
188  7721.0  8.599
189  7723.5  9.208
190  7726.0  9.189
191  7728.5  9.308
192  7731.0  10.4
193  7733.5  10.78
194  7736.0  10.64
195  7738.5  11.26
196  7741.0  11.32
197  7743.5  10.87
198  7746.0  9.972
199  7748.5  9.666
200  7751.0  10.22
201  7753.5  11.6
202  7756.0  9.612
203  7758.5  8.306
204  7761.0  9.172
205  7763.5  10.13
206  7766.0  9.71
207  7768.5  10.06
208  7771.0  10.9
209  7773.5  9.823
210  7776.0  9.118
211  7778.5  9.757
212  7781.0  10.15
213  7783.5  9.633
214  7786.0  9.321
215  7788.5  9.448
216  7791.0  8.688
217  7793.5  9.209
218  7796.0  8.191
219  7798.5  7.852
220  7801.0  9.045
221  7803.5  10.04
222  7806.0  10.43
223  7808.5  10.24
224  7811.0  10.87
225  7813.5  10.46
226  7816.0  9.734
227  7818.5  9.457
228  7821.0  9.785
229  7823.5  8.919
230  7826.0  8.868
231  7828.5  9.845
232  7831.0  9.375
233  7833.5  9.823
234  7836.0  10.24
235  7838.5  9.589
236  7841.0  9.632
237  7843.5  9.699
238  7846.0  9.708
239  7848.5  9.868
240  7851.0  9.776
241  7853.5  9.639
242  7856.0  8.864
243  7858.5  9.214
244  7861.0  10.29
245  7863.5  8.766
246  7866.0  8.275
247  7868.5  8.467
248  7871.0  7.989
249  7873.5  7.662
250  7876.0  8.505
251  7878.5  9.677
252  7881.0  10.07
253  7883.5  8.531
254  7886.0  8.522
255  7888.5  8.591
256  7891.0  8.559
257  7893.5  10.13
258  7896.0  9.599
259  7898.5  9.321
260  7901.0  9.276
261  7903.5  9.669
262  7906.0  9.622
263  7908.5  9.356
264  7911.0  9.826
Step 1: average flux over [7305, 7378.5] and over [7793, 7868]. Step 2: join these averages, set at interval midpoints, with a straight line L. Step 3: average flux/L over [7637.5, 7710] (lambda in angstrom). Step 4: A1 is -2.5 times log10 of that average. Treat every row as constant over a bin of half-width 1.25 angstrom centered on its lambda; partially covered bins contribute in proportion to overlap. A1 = -0.18 mag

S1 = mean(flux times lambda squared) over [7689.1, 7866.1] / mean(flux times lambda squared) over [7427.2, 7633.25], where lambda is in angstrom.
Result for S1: 0.77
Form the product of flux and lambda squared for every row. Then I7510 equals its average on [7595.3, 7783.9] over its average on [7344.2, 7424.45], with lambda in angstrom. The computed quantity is 1.28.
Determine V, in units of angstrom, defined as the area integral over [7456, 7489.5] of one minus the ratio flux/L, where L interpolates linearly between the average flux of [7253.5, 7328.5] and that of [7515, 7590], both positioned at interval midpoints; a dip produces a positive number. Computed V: 5.9 angstrom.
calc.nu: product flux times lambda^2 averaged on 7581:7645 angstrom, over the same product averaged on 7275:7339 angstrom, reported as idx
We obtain 1.8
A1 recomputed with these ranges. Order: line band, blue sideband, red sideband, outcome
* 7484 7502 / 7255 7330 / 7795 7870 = -0.07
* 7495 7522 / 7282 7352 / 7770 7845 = -0.23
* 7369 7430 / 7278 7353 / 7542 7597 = 0.16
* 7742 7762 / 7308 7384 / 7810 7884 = -0.06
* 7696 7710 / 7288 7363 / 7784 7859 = -0.09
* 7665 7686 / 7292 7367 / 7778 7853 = -0.19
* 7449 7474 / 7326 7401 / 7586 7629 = 0.16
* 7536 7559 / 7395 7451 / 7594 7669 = -0.13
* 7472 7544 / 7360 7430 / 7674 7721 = -0.18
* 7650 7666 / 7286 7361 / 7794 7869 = -0.23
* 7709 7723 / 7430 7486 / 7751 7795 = 0.22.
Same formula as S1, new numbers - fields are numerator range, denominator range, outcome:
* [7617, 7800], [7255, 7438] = 1.22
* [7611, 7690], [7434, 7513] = 1.24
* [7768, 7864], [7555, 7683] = 0.70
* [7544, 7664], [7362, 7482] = 1.53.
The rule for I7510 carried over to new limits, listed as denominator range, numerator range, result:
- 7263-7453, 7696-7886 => 1.09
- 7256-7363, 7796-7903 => 1.13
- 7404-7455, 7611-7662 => 1.40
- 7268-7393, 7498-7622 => 1.66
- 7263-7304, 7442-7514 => 1.21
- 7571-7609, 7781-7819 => 0.58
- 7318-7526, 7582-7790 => 1.25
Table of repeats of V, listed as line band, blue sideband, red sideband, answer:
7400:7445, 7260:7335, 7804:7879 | -2.3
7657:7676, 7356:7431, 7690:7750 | -3.1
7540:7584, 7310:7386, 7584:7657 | -1.8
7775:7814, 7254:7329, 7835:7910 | -1.0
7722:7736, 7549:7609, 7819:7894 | 3.0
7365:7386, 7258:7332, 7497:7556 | 1.7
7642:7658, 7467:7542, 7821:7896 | -1.7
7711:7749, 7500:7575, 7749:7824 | 3.8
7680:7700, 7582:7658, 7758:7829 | 3.2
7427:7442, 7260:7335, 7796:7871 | -0.4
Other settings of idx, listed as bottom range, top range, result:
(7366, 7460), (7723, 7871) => 1.05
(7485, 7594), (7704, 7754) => 0.73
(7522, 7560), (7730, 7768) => 0.79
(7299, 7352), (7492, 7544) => 1.40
